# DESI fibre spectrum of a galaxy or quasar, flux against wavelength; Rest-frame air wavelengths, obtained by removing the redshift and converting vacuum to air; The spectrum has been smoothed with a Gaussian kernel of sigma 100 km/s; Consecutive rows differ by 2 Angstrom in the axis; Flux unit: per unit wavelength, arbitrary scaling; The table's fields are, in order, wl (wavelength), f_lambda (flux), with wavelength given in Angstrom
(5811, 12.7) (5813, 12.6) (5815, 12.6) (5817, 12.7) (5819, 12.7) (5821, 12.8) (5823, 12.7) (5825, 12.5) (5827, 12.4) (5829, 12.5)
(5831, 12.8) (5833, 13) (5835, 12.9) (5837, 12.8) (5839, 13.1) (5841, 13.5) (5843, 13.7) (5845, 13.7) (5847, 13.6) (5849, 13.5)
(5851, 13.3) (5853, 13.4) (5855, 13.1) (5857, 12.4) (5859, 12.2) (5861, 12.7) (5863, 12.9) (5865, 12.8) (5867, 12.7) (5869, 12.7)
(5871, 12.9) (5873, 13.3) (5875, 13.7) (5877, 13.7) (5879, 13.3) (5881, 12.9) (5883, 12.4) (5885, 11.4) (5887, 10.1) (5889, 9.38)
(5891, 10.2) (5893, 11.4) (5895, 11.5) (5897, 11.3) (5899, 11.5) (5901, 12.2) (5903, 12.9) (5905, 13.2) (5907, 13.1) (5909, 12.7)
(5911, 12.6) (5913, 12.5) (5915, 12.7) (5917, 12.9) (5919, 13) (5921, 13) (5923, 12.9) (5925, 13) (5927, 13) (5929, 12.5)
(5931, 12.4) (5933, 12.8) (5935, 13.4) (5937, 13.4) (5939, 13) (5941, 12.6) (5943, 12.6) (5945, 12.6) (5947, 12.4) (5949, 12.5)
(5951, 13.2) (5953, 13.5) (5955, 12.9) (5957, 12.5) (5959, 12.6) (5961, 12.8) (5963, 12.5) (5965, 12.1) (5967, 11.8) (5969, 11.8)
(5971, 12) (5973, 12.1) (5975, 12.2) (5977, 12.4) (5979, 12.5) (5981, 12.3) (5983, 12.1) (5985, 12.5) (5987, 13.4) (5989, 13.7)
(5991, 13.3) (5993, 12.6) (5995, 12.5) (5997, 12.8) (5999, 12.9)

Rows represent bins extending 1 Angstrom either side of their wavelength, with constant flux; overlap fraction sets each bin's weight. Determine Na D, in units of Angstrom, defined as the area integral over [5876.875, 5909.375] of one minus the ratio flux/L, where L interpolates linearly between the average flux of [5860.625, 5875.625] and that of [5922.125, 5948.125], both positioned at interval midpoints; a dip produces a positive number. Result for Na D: 2.5 Angstrom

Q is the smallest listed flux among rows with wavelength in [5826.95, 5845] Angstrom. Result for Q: 12.4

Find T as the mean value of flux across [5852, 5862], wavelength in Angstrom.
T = 12.8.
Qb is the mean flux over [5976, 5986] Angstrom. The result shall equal 12.4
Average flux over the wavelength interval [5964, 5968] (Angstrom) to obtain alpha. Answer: 11.9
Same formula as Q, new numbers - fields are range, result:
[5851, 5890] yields 9.38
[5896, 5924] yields 11.3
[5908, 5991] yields 11.8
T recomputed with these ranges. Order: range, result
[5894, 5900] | 11.4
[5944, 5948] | 12.5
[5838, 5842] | 13.3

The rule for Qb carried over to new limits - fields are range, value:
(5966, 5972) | 11.9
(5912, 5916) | 12.6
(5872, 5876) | 13.5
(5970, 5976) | 12.1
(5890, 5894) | 10.8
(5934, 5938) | 13.4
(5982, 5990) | 12.9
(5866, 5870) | 12.7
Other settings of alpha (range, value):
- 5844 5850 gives 13.6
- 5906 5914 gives 12.7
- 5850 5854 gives 13.4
